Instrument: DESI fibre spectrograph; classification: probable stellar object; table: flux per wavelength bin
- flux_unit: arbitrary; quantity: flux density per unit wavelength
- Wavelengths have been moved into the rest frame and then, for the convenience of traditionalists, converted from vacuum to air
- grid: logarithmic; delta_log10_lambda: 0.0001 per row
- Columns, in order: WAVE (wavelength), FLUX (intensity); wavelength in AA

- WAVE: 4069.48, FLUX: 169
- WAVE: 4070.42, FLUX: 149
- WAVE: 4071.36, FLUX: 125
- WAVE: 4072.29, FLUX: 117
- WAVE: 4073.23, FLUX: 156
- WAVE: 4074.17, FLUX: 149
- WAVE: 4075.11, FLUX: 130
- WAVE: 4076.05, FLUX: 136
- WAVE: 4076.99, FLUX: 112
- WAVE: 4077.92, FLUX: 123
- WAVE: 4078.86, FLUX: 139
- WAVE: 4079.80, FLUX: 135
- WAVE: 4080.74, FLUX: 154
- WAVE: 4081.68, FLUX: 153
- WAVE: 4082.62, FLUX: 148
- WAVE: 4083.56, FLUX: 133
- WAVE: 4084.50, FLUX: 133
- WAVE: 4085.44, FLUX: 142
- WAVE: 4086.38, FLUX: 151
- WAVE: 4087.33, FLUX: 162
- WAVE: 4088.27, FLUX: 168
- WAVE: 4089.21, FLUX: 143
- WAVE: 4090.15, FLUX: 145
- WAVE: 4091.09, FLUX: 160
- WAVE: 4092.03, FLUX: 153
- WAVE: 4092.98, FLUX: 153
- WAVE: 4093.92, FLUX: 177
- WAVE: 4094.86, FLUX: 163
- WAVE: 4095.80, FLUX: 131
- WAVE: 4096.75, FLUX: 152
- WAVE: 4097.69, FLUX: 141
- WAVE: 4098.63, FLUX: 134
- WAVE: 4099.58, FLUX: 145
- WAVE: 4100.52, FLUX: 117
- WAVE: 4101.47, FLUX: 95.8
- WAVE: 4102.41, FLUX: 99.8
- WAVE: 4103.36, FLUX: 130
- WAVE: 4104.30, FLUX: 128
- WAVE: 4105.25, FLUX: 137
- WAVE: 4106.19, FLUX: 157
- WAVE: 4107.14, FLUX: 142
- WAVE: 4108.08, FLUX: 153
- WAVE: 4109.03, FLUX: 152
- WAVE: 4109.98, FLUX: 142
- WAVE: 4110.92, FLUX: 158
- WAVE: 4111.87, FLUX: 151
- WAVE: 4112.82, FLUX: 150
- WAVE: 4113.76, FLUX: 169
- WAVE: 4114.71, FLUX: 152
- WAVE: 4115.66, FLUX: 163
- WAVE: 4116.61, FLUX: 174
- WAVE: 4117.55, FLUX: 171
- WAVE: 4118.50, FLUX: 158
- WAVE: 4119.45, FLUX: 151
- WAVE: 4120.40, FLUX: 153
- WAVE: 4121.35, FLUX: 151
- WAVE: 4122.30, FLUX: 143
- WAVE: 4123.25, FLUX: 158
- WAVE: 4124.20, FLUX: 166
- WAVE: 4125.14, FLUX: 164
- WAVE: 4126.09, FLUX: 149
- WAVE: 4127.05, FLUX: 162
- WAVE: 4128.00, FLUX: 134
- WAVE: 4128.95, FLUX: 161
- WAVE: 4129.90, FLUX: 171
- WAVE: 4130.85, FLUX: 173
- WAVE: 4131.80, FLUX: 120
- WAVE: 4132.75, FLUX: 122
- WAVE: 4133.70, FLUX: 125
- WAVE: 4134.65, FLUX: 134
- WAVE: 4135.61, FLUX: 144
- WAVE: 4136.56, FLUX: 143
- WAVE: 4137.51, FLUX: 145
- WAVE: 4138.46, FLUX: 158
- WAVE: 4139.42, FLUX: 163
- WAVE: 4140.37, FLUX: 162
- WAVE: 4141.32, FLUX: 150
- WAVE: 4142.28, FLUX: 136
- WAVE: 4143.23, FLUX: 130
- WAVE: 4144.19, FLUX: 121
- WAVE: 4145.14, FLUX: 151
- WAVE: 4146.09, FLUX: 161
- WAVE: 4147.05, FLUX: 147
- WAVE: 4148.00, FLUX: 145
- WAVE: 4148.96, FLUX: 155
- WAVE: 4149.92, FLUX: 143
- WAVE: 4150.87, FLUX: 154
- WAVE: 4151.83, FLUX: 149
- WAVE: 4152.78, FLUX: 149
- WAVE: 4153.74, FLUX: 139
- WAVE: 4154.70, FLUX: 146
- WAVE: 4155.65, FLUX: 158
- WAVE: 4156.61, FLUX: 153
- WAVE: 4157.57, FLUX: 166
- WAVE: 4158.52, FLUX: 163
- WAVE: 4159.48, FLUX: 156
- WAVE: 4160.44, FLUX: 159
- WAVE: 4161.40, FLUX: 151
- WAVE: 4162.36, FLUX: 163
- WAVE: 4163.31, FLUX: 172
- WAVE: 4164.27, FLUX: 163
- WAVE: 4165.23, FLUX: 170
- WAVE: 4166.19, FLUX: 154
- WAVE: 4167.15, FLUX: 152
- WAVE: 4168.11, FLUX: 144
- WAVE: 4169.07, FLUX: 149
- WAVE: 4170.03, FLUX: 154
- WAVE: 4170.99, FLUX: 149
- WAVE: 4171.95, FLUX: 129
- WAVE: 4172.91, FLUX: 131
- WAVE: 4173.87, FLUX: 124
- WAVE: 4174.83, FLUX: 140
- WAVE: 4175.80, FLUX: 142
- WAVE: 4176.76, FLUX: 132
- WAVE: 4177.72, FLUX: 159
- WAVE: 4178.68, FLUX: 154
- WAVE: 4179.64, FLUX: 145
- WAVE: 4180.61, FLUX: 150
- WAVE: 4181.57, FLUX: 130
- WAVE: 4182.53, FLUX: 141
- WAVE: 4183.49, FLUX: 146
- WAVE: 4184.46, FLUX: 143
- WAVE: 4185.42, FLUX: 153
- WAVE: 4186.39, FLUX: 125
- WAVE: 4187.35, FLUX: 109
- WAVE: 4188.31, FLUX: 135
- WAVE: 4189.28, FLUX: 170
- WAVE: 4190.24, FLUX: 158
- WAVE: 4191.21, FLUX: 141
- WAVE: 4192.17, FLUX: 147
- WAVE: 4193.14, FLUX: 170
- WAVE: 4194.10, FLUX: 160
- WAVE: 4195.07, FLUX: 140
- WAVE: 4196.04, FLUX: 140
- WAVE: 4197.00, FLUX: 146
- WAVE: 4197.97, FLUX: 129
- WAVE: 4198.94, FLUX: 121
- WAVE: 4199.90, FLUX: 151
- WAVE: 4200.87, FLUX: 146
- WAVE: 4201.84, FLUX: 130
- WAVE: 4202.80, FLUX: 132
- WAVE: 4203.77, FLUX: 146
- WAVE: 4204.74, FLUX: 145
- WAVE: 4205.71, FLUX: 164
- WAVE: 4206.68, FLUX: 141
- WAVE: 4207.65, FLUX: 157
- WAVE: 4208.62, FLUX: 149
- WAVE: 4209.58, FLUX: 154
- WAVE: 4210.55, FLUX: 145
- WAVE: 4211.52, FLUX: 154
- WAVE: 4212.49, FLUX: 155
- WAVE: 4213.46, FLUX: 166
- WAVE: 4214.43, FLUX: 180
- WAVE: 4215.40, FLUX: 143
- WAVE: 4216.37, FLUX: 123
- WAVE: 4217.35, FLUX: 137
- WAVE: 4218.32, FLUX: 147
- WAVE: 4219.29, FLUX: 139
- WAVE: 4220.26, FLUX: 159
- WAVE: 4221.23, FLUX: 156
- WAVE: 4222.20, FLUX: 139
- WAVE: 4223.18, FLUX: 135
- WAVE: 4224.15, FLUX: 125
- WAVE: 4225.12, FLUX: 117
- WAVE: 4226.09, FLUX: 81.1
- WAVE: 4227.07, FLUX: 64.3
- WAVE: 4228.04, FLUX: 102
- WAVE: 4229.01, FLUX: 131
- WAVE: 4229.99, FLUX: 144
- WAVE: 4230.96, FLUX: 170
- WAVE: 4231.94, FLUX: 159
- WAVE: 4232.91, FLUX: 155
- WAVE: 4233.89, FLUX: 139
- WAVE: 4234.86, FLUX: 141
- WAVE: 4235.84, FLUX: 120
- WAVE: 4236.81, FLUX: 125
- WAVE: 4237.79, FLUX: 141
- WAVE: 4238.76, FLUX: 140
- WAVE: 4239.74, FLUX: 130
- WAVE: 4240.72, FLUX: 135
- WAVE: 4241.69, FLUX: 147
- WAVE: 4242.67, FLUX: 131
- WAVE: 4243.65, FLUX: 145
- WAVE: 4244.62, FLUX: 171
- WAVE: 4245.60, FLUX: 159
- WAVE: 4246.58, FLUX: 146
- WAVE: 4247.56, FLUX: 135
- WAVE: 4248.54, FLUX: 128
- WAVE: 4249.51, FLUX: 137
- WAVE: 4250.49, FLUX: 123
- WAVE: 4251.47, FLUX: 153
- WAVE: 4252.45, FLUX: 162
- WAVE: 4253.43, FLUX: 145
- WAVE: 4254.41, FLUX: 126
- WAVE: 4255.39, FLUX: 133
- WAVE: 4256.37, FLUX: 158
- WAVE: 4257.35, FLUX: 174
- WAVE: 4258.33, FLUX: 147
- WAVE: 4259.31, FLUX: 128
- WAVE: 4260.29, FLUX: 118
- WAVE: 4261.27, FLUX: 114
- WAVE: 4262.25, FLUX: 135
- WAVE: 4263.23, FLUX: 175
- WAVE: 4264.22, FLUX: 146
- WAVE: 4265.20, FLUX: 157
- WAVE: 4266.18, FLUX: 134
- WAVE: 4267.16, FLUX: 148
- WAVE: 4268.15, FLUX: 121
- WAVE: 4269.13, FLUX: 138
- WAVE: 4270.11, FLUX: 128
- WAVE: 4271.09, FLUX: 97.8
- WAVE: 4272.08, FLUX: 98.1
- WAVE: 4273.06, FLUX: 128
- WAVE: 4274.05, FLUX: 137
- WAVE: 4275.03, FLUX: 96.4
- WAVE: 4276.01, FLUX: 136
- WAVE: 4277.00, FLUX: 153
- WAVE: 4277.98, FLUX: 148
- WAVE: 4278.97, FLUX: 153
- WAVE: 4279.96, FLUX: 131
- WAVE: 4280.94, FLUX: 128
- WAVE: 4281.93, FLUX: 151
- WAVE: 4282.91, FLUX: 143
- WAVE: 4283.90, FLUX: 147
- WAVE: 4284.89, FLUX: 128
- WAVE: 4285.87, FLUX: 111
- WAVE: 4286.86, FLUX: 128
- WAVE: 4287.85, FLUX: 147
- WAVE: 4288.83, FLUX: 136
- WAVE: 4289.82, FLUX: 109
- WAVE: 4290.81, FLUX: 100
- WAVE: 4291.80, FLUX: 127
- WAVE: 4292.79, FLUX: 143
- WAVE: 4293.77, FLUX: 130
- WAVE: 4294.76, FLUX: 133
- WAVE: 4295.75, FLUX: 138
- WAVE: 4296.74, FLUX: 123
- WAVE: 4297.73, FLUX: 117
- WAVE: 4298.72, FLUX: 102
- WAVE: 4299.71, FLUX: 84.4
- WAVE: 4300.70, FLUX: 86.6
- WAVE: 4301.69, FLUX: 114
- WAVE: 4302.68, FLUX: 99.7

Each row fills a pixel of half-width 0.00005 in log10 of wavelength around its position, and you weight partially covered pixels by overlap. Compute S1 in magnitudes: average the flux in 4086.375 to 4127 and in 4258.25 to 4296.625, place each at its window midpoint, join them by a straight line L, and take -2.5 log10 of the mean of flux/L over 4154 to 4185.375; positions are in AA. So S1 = -0.049 mag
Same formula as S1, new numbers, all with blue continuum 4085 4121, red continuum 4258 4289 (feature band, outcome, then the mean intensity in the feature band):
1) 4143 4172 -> -0.06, 152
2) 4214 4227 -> 0.03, 134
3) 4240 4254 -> -0.06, 144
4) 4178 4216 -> -0.05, 146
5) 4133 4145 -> 0.02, 142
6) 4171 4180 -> 0.02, 140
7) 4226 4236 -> 0.06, 130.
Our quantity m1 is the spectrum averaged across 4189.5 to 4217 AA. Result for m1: 148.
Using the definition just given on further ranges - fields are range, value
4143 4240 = 144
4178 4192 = 143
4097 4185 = 148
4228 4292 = 137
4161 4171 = 157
